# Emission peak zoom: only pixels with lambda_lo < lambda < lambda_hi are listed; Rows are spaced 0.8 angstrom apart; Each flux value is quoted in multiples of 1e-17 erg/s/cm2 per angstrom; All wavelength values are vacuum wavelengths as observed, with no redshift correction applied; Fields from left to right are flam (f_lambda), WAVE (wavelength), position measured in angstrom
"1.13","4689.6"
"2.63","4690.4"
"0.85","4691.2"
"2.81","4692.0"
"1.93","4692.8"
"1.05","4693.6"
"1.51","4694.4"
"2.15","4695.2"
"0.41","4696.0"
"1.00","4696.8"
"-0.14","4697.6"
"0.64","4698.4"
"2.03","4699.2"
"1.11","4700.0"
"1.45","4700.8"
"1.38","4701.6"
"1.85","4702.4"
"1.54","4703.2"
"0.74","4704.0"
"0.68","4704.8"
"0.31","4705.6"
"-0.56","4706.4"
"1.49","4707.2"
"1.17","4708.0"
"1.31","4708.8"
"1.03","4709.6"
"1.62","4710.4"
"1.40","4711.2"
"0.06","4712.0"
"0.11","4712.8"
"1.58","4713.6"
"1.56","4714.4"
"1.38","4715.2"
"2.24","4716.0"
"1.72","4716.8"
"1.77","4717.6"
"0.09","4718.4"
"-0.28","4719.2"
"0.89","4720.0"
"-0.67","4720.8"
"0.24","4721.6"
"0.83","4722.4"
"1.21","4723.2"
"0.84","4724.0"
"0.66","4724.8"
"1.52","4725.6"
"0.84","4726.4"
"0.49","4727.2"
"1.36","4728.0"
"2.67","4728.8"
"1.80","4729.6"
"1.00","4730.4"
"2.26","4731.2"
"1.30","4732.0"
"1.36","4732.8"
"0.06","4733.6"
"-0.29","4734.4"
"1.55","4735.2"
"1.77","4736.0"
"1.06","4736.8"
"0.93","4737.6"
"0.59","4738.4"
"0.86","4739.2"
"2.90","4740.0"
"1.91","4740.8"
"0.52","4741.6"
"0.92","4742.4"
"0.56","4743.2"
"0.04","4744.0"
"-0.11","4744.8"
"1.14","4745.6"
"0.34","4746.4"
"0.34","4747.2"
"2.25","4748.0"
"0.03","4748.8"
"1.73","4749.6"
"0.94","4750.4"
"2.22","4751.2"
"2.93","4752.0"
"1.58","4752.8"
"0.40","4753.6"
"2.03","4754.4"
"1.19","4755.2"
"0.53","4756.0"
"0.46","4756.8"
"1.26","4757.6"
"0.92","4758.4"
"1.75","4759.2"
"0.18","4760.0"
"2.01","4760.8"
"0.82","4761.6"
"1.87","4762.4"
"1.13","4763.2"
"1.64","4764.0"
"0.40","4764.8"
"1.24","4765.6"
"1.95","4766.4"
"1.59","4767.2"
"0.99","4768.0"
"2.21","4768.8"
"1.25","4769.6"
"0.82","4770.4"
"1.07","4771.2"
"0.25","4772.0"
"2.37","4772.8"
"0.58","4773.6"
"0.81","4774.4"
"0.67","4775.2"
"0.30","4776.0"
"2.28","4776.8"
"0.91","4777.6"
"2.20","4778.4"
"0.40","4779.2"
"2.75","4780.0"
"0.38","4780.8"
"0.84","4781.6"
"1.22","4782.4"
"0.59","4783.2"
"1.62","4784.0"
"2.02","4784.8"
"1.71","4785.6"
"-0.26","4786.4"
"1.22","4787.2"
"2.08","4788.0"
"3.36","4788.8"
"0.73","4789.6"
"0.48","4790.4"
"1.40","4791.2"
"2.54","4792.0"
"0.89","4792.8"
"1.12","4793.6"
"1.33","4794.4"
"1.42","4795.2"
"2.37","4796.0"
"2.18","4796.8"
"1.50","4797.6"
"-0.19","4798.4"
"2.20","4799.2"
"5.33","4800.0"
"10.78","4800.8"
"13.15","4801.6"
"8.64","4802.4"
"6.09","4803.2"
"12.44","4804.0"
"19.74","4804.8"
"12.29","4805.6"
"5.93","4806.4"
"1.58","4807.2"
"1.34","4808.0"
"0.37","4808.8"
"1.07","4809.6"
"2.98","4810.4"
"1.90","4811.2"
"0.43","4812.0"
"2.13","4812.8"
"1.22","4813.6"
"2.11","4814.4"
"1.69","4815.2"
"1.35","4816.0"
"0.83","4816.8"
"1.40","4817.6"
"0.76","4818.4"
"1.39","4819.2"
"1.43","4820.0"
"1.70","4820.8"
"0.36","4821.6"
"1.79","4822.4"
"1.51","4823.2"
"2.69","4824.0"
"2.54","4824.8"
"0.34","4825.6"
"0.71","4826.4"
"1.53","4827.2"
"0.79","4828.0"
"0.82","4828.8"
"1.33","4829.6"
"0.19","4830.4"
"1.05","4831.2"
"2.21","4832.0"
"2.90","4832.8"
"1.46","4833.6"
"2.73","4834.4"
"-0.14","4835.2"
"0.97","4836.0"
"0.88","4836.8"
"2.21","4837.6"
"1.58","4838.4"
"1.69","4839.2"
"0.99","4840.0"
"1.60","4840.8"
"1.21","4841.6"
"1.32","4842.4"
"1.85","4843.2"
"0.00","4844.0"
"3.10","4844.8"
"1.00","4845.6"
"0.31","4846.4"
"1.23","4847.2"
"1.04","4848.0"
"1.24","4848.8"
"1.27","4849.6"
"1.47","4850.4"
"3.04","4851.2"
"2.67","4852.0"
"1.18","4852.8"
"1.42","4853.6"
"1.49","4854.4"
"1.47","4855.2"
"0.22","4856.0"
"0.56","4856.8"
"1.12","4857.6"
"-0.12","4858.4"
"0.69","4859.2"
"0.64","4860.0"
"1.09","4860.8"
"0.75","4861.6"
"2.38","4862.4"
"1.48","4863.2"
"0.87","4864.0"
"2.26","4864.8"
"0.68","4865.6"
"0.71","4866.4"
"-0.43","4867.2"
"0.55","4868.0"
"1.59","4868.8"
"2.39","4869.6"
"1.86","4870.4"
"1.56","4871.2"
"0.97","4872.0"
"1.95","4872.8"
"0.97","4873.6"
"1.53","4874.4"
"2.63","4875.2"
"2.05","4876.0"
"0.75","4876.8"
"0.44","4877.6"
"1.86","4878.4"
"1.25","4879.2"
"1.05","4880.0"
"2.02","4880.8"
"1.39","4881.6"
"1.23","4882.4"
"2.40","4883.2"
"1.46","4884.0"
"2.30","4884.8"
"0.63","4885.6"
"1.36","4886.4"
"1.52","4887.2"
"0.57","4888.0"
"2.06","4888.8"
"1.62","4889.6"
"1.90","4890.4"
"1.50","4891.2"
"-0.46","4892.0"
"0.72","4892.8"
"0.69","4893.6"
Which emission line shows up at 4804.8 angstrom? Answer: [O II]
